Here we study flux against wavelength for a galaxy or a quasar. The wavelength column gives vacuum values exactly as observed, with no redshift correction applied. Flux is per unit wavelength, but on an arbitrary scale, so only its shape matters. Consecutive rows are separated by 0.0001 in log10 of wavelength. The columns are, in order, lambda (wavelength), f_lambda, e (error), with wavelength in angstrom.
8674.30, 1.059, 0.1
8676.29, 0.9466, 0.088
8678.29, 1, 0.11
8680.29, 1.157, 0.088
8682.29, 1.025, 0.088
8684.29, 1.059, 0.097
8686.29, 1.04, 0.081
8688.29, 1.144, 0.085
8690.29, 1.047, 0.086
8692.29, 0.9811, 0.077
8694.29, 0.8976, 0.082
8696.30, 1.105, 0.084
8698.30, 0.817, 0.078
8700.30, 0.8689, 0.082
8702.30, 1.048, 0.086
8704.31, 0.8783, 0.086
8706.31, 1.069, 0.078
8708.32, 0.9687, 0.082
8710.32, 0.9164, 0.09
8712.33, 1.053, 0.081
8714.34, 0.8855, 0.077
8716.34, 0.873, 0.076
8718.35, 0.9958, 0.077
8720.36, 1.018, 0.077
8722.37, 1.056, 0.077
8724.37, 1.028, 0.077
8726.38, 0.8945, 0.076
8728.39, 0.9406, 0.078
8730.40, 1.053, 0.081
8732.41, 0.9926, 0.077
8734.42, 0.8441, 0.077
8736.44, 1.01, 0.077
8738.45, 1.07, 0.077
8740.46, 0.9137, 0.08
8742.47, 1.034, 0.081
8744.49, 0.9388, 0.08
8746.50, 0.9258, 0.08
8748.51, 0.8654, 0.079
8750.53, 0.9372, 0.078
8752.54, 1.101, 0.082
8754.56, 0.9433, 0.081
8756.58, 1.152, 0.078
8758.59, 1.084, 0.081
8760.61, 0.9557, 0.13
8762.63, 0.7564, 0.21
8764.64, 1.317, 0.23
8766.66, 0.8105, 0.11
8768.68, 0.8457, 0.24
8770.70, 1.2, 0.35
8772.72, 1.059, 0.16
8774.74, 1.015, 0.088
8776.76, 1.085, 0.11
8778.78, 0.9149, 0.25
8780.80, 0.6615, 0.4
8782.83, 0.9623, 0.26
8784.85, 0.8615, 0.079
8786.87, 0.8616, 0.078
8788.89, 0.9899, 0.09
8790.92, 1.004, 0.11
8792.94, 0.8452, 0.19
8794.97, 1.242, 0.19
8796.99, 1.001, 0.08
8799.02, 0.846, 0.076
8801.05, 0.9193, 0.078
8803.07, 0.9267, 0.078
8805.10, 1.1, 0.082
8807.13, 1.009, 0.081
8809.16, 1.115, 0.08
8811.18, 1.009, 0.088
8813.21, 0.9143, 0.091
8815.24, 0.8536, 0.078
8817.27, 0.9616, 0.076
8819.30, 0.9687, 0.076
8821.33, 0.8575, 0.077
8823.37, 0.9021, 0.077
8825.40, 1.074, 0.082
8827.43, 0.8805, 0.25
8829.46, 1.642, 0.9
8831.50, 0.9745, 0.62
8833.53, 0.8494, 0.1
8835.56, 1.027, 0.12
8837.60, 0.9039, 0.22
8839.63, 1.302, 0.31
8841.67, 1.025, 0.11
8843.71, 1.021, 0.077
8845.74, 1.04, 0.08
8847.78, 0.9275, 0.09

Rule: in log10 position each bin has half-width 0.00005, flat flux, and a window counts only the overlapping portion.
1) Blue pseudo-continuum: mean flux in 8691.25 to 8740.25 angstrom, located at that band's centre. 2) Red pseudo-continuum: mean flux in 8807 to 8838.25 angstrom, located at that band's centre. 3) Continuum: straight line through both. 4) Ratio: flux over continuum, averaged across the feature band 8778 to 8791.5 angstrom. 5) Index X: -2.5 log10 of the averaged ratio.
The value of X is 0.11 mag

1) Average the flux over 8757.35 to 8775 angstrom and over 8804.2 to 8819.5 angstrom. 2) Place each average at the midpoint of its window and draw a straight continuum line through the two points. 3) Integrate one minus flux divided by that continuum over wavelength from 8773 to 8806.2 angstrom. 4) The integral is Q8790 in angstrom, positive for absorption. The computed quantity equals 1.47 angstrom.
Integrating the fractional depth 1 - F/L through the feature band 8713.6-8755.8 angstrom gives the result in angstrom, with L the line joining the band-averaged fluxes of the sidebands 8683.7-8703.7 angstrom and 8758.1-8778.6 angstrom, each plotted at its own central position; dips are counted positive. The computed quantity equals 1.41 angstrom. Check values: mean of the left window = 0.997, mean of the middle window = 0.969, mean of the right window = 1.01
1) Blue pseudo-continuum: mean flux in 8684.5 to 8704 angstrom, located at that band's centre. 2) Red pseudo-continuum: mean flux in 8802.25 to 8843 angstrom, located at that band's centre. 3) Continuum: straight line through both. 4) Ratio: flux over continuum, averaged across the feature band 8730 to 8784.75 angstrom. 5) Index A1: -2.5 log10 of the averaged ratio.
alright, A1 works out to 0.03 mag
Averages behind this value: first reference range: 0.993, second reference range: 1.02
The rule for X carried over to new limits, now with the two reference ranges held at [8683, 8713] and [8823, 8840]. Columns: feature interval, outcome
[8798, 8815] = 0.078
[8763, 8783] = 0.053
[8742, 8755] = 0.062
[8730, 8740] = 0.027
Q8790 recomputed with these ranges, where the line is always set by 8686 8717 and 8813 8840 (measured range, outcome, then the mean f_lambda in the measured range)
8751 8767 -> -0.5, 1.02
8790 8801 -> 0.2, 0.981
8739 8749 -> 0.4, 0.946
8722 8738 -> 0.1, 0.978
